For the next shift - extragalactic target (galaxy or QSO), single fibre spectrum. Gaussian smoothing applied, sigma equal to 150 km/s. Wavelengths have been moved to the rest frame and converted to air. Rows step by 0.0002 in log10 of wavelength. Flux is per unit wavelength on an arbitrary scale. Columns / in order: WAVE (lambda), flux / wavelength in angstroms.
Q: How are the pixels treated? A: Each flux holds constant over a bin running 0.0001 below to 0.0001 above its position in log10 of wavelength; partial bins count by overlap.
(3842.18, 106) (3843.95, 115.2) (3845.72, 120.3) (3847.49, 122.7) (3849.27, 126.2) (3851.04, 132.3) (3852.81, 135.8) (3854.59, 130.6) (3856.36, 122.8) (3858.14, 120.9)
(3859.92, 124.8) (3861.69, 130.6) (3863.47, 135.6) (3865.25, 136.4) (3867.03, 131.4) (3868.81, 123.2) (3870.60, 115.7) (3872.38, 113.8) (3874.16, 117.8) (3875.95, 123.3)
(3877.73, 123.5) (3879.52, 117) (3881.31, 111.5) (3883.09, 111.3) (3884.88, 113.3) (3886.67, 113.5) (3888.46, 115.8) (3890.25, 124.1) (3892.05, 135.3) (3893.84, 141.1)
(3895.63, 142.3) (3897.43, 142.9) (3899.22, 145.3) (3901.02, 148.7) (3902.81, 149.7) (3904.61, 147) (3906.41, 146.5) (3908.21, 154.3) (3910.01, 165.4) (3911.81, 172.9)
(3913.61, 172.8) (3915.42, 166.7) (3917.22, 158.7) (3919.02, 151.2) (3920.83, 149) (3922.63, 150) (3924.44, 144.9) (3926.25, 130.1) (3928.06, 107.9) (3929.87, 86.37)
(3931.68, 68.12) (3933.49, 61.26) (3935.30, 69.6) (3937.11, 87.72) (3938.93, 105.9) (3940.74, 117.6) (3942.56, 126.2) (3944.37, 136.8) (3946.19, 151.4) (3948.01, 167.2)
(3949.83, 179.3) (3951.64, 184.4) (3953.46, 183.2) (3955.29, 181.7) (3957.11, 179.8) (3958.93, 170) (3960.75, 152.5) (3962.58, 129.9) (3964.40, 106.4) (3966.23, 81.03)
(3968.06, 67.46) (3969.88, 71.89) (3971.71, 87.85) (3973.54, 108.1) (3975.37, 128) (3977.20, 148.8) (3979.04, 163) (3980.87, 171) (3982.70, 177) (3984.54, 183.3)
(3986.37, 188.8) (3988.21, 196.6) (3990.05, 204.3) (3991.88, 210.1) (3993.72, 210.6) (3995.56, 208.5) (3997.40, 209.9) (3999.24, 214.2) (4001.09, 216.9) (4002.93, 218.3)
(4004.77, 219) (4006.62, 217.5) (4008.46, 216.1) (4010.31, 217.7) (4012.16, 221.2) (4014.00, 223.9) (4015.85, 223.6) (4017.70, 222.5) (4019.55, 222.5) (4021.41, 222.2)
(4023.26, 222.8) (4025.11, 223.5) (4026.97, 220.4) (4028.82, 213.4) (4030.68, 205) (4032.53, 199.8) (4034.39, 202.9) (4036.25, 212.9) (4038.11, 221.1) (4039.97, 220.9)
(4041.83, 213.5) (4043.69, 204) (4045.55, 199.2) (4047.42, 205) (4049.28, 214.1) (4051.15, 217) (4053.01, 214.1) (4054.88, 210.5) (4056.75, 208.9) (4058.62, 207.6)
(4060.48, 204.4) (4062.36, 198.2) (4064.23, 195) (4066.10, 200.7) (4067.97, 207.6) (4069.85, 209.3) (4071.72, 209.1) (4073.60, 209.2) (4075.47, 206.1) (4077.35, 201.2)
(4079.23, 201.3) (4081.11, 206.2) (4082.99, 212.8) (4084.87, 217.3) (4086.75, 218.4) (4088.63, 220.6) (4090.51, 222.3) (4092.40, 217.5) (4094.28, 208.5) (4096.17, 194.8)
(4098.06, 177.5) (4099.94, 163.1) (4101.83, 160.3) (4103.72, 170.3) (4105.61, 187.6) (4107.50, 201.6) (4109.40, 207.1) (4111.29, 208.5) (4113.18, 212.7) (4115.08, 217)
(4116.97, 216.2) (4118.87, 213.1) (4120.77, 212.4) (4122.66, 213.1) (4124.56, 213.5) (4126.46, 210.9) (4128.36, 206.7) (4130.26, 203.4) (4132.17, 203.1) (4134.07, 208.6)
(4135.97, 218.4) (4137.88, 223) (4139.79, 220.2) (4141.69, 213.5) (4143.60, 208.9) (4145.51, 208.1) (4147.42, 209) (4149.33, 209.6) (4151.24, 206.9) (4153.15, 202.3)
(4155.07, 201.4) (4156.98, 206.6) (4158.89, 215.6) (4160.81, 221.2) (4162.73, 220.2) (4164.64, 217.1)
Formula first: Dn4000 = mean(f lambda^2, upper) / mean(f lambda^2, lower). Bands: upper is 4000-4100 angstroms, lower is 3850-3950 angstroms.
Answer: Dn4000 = 1.7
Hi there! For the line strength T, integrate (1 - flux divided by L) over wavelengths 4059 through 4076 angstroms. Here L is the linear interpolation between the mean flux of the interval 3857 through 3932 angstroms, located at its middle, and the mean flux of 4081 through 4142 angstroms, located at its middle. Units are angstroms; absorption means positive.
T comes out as -1.2 angstroms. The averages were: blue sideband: 133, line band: 205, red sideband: 206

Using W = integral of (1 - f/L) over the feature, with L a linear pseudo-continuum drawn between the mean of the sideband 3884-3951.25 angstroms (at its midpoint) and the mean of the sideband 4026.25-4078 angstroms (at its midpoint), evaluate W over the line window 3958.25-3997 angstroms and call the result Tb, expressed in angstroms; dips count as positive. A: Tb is 3.9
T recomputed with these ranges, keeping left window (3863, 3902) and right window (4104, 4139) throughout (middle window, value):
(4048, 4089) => -3.8 angstroms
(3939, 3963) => -1.1 angstroms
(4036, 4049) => -2.1 angstroms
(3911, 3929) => -1.4 angstroms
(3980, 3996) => -3.1 angstroms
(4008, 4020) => -3.4 angstroms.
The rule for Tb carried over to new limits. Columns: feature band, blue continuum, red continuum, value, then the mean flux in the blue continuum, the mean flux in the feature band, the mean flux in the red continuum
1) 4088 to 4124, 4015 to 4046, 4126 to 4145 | 1.9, 215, 201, 212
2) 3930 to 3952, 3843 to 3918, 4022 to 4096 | 5.7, 133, 119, 210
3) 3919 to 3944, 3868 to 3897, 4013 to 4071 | 6.5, 122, 110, 212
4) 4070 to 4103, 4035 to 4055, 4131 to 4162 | 1.4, 212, 203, 211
